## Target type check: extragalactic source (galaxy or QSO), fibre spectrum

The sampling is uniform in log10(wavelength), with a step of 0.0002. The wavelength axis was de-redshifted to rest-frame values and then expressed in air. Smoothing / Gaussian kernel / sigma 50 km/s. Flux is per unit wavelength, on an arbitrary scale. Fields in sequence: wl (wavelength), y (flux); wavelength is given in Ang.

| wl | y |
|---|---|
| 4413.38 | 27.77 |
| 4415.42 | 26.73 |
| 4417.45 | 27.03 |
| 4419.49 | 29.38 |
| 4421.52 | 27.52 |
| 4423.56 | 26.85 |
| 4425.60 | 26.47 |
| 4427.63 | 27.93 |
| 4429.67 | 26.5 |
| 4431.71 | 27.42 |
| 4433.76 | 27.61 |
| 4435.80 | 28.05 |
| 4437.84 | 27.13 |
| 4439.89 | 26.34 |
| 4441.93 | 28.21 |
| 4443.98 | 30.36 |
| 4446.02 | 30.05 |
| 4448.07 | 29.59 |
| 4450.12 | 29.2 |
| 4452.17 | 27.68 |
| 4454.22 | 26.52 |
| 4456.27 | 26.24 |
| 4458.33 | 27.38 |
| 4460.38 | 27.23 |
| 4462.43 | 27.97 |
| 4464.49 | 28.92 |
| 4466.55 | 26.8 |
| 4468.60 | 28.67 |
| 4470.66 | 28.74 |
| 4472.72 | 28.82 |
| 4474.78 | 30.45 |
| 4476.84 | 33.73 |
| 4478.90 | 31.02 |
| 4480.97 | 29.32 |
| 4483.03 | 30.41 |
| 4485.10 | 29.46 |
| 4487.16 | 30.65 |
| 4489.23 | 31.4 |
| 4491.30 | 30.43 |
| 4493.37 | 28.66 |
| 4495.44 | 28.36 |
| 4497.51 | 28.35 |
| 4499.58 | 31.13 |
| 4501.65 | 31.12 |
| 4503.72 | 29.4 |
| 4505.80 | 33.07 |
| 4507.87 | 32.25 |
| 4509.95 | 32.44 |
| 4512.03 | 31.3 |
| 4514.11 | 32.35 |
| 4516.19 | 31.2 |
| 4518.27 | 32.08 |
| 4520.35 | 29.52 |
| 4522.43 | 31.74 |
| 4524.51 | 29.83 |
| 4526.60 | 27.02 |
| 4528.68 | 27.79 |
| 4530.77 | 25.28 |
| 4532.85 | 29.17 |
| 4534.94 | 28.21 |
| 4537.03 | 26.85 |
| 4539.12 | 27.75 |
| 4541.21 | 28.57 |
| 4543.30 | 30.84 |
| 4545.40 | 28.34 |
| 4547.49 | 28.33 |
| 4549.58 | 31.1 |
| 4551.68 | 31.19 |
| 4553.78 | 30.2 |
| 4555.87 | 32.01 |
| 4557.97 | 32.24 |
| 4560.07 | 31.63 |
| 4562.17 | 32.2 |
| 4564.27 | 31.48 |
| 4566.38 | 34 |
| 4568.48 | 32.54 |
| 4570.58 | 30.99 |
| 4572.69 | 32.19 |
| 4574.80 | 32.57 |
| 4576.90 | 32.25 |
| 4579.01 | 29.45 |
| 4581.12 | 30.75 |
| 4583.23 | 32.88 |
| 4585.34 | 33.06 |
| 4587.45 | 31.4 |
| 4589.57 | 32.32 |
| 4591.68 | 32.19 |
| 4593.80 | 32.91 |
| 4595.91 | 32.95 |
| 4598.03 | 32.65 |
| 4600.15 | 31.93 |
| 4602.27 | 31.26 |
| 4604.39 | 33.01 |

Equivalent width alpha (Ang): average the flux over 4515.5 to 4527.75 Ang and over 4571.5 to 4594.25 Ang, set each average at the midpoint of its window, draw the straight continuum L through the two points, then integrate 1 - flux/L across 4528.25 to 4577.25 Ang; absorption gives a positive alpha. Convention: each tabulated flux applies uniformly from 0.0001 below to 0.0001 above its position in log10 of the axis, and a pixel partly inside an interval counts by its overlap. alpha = 1.2 Ang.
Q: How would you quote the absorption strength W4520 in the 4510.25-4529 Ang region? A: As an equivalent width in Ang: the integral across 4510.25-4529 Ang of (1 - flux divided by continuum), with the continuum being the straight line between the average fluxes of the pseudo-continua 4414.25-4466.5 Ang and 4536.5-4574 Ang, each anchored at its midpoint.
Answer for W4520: -0.4 Ang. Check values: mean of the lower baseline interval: 27.8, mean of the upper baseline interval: 30.8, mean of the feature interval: 30.5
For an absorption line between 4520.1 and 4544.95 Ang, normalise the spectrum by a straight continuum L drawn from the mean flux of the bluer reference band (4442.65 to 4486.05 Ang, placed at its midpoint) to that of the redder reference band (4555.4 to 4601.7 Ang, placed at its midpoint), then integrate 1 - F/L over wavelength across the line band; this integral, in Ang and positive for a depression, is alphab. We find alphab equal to 1.9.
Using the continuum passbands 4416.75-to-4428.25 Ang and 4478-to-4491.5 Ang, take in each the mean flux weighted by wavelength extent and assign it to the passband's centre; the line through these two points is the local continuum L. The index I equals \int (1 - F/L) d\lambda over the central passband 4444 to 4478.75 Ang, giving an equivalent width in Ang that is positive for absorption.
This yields 0.7 Ang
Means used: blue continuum 27.5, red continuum 30.4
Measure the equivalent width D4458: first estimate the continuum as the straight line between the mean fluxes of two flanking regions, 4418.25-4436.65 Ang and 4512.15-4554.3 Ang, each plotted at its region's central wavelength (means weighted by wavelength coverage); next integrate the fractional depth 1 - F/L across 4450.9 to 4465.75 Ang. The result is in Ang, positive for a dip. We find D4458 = 0.3 Ang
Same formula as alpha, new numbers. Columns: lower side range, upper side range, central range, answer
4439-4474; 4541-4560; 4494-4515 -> -1.1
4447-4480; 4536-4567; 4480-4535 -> -1.1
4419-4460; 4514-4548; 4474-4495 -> -1.5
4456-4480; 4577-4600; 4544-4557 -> 0.4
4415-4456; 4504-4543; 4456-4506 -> -1.1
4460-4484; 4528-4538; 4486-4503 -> -0.8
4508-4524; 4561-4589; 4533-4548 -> 1.5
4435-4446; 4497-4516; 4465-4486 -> 0.1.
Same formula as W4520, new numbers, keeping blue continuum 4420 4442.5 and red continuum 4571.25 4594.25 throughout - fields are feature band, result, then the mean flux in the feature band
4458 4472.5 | 0.2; 28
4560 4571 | -0.3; 32.3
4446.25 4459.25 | 0.0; 27.9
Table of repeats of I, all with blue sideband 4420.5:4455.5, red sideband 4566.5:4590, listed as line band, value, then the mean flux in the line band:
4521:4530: 0.41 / 29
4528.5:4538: 0.99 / 27.4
